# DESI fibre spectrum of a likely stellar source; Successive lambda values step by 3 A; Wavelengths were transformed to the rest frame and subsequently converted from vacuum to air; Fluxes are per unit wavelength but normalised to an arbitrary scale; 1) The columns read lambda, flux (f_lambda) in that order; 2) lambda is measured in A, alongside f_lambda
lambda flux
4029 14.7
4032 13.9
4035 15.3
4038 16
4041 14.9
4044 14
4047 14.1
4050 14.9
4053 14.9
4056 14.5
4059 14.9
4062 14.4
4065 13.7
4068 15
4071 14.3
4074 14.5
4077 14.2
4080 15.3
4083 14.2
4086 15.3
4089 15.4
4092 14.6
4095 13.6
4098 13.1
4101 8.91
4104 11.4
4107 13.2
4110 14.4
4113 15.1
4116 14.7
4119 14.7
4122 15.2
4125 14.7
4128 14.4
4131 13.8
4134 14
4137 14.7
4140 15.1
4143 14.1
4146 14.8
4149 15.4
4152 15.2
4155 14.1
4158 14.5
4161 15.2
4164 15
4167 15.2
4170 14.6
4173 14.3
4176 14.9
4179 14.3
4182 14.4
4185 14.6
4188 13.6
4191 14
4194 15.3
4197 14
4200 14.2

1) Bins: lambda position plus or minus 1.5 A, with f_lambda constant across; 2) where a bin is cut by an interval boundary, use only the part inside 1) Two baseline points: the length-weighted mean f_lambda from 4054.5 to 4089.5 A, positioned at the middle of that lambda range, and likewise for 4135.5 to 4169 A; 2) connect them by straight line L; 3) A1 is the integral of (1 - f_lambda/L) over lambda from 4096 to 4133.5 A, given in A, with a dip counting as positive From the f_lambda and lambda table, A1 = 2.8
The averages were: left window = 14.6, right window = 14.8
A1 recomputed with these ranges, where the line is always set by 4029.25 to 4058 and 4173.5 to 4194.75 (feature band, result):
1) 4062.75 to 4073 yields 0.2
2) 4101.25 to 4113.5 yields 1.4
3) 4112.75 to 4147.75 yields -0.2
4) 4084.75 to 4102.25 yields 1.3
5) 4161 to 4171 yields -0.4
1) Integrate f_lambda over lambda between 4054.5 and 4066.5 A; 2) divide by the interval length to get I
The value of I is 14.4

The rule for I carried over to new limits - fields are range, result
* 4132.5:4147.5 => 14.5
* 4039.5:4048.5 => 14.3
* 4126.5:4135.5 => 14.1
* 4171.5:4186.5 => 14.5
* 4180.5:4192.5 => 14.2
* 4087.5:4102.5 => 13.1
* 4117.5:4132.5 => 14.6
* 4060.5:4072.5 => 14.3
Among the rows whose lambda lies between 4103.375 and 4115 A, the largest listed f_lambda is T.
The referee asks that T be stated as 15.1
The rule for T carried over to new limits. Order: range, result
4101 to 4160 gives 15.4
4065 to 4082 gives 15.3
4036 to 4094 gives 16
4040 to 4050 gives 14.9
